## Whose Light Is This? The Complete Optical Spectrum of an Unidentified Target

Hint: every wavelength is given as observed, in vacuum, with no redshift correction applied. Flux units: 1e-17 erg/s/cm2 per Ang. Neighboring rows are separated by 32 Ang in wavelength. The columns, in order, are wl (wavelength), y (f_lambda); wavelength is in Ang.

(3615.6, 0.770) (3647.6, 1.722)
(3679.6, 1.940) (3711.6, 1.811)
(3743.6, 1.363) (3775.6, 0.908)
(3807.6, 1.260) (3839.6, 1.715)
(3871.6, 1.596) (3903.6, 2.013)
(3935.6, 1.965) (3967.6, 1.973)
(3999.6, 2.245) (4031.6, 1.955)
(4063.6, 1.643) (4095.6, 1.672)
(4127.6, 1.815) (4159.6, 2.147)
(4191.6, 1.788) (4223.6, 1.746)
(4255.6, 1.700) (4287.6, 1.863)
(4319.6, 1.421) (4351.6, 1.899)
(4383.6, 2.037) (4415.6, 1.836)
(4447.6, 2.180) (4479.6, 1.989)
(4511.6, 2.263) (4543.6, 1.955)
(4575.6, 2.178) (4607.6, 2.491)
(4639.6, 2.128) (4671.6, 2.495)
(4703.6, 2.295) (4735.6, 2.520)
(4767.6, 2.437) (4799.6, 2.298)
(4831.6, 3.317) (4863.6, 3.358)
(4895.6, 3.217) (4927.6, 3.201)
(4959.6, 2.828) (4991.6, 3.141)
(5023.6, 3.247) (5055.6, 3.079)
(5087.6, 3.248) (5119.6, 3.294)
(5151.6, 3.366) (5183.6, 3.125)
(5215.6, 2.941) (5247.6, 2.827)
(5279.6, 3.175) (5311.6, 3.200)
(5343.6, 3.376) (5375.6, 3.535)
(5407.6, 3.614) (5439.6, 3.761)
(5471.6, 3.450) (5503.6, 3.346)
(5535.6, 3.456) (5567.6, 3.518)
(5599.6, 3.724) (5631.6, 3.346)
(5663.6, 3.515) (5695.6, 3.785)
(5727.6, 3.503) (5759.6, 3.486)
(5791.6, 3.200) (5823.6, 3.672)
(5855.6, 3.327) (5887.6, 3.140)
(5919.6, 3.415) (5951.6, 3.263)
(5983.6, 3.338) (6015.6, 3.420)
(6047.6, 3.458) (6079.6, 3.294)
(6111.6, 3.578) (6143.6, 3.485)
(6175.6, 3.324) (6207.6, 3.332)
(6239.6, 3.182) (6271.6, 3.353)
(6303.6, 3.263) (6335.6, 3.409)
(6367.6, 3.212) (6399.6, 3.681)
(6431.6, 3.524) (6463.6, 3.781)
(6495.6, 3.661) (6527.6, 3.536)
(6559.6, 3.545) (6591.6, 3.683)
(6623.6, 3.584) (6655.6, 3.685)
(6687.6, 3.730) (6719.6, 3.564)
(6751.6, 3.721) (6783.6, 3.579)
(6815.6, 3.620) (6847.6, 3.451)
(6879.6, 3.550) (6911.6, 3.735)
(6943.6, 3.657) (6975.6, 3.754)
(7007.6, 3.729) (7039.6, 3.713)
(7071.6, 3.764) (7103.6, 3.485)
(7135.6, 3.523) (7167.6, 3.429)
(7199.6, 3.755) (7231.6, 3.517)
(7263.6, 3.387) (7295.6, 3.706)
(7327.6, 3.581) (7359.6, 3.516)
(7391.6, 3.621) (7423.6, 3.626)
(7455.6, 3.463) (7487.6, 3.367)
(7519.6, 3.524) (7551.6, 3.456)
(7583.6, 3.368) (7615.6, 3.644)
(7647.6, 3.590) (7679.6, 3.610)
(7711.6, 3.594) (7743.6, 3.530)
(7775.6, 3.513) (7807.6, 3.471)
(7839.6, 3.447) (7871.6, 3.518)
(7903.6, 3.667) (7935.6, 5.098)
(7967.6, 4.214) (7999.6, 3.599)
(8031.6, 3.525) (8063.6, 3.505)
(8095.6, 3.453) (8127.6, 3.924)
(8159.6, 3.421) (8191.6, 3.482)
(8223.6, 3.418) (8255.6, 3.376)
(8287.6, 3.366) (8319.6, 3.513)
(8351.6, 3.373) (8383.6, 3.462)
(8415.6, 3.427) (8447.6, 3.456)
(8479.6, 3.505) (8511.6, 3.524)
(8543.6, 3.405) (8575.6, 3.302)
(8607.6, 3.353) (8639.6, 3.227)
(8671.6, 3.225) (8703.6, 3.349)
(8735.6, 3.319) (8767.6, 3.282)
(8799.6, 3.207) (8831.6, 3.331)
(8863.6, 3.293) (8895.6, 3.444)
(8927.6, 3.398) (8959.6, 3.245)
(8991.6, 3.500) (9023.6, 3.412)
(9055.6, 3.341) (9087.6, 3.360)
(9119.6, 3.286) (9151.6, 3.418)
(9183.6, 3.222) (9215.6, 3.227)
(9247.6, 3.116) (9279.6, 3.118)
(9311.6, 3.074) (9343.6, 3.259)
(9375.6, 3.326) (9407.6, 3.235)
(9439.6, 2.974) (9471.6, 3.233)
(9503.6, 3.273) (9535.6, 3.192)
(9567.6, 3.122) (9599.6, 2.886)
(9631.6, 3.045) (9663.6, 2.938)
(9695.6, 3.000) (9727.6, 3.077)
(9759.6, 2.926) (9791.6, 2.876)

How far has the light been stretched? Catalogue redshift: 0.21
